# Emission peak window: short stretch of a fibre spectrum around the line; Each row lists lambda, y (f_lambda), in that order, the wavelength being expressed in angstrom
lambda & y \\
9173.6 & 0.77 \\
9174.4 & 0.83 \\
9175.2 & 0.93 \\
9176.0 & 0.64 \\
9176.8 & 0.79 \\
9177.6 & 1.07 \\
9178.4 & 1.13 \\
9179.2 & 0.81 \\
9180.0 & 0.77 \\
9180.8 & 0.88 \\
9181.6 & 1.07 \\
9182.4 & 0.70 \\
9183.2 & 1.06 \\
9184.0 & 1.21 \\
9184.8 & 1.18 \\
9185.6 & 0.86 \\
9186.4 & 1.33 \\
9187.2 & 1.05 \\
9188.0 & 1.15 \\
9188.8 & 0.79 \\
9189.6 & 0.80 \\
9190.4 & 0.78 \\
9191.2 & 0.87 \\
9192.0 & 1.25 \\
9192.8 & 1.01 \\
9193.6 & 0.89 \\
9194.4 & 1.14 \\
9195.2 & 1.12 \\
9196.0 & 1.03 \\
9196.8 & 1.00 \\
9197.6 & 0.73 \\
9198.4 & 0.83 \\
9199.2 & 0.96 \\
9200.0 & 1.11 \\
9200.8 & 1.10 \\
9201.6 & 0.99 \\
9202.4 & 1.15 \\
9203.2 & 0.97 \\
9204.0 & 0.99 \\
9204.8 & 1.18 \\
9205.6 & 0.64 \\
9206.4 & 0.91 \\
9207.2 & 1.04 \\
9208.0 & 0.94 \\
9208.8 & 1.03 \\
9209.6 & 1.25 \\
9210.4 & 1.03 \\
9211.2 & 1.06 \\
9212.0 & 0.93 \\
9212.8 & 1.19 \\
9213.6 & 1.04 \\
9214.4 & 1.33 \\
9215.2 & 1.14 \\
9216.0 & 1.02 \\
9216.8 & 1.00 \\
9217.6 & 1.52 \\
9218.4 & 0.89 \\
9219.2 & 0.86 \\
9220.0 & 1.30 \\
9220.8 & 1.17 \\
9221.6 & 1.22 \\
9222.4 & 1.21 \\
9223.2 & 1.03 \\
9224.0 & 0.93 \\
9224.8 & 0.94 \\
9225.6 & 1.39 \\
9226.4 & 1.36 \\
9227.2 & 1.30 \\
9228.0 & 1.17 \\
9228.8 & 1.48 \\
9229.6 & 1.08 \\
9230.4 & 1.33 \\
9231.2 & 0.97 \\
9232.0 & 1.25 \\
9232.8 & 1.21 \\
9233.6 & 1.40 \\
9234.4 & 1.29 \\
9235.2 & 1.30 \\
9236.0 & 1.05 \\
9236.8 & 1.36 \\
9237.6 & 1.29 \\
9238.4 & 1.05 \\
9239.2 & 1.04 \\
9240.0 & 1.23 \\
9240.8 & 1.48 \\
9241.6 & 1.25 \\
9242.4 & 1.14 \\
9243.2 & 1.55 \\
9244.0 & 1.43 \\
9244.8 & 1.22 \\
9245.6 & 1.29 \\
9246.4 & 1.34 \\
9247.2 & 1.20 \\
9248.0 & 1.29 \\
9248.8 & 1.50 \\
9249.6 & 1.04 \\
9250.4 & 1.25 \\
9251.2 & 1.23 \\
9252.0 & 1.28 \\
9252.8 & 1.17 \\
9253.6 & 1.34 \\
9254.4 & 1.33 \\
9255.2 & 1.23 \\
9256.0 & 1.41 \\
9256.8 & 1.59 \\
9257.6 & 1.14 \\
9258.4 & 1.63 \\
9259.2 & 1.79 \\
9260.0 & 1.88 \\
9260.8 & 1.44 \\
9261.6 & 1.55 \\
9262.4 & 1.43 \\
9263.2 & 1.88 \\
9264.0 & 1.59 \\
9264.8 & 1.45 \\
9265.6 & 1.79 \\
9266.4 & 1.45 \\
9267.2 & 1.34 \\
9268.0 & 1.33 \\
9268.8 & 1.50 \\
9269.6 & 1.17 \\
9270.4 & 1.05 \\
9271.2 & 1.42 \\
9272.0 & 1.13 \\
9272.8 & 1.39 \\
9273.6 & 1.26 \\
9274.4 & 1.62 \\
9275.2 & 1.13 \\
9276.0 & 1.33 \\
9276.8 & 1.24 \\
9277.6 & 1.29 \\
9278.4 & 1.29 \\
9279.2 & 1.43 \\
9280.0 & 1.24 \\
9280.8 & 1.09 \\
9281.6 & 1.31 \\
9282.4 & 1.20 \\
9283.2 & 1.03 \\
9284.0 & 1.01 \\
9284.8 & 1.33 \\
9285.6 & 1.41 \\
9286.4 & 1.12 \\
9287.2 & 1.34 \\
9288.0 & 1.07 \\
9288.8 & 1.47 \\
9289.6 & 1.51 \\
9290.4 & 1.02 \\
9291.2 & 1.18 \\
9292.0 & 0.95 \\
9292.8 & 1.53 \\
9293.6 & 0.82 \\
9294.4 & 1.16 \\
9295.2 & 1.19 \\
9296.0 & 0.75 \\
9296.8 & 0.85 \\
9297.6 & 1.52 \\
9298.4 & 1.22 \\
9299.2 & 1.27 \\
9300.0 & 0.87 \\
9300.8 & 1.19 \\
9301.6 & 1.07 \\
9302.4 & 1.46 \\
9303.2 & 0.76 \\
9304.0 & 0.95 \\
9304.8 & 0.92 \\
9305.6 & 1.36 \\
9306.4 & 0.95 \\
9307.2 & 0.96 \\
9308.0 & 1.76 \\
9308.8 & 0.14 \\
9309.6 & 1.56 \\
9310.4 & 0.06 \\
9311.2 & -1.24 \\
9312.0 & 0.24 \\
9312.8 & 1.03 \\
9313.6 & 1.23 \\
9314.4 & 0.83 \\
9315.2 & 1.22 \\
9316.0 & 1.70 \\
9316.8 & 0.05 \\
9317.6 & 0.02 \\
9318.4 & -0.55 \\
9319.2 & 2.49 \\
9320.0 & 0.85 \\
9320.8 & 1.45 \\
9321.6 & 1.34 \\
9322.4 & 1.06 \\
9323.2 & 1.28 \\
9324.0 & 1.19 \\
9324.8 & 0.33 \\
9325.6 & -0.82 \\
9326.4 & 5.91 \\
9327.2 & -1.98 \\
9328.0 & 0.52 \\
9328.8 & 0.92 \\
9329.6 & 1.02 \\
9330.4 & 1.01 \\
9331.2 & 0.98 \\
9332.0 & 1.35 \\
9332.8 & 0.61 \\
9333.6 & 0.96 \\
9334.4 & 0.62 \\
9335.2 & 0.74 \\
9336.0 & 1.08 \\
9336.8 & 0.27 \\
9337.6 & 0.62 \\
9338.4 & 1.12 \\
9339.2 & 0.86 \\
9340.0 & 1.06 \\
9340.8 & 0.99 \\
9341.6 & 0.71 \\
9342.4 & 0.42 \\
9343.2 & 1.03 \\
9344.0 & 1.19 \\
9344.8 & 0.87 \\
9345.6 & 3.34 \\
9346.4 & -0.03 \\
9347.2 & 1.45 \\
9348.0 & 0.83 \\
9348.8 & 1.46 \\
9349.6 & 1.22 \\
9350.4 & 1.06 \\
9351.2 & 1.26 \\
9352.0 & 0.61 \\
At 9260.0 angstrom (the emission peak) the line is H-beta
